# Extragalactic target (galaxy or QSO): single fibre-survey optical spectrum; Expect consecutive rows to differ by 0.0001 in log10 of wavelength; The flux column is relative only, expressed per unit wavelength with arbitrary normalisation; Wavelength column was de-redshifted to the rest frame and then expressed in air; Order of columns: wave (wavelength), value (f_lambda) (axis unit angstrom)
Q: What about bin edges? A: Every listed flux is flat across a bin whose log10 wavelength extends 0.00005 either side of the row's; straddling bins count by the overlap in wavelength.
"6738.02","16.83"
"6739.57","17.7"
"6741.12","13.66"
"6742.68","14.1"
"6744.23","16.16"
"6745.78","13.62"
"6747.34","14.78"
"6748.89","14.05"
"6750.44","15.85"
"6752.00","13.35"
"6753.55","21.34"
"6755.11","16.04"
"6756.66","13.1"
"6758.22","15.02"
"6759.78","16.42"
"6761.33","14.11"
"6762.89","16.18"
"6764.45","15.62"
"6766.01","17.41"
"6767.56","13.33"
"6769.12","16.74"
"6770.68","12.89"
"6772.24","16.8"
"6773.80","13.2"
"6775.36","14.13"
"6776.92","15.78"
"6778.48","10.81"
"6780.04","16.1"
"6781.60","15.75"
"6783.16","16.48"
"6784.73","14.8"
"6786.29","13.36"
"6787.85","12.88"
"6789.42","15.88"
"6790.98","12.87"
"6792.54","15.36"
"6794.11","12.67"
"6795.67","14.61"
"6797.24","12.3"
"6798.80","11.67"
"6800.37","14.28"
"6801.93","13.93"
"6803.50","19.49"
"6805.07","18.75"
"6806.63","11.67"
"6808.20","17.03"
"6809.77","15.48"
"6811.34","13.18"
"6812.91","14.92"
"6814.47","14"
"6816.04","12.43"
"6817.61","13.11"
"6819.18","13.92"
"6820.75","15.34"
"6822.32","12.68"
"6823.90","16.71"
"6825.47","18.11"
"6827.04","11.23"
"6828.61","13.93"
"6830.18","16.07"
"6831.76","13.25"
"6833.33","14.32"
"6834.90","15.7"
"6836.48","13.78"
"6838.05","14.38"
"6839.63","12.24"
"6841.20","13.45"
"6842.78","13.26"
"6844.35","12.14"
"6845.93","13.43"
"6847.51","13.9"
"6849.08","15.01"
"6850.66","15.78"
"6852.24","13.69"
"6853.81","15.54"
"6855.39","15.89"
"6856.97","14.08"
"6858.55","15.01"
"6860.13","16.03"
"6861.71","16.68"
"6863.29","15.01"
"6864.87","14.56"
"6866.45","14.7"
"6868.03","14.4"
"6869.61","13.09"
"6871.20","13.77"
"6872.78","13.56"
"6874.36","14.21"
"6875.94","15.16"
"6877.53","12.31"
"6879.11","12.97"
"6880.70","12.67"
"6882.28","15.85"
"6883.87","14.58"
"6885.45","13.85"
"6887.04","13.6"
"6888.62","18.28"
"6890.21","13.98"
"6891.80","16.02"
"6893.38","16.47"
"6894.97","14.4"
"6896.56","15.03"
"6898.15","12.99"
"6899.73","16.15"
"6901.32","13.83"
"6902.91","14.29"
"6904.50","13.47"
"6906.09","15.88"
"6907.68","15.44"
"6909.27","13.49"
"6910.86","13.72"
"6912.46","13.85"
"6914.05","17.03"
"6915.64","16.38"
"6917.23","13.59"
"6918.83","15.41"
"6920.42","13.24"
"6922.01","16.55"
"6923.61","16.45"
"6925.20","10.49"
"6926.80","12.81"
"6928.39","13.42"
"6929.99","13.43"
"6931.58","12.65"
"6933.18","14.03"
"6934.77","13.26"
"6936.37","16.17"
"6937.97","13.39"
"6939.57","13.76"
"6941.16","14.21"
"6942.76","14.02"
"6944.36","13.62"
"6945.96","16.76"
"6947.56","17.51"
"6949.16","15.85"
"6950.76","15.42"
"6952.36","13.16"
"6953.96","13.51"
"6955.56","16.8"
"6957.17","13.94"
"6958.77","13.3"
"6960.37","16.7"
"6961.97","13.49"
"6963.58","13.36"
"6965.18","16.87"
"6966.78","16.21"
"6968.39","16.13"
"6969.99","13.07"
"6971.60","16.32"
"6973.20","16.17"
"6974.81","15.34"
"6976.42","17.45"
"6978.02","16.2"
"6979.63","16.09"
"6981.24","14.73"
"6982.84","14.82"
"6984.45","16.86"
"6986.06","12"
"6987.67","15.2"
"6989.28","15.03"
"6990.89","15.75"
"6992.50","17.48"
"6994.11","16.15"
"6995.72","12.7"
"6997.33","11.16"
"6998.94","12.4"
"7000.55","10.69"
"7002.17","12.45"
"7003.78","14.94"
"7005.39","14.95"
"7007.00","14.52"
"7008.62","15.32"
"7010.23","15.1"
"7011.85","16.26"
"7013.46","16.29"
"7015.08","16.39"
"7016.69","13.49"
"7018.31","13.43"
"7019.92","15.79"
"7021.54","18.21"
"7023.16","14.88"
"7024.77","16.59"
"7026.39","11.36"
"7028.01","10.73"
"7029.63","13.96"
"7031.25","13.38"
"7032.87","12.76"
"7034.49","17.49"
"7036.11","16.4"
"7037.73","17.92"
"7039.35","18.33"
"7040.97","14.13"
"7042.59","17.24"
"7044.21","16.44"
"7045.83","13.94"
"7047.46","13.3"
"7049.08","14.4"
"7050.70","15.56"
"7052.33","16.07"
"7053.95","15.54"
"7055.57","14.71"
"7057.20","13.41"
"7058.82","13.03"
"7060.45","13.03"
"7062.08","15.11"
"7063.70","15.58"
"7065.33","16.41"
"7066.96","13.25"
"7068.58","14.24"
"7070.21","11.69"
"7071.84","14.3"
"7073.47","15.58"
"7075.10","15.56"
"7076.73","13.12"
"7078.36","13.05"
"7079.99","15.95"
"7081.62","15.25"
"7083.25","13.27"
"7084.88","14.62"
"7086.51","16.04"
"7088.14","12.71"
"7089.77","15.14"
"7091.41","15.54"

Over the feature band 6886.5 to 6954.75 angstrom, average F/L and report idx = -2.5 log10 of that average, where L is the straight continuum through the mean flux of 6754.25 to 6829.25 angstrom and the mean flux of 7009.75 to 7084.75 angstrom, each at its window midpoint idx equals 0.011 mag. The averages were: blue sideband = 14.6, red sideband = 14.8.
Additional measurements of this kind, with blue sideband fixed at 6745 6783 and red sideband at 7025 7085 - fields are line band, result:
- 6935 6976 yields -0.015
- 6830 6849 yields 0.090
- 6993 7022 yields 0.019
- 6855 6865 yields -0.028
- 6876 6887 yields 0.086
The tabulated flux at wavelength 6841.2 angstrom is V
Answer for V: 13.45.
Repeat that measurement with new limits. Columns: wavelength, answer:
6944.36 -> 13.62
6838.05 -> 14.38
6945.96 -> 16.76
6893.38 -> 16.47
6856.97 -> 14.08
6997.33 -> 11.16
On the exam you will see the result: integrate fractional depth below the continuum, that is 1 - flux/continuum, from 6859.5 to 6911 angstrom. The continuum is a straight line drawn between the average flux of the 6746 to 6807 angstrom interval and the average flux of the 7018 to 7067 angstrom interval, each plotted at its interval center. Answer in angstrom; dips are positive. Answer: 1.19 angstrom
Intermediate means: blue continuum 14.9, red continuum 15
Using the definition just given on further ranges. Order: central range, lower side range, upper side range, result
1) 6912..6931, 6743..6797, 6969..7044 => 0.7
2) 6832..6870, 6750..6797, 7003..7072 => 1.3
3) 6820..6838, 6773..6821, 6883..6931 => -0.2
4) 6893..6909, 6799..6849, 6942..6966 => 0.0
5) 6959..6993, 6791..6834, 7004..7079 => -1.7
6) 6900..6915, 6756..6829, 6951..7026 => 0.2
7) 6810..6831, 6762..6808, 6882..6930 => 0.5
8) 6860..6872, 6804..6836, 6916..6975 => -0.1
